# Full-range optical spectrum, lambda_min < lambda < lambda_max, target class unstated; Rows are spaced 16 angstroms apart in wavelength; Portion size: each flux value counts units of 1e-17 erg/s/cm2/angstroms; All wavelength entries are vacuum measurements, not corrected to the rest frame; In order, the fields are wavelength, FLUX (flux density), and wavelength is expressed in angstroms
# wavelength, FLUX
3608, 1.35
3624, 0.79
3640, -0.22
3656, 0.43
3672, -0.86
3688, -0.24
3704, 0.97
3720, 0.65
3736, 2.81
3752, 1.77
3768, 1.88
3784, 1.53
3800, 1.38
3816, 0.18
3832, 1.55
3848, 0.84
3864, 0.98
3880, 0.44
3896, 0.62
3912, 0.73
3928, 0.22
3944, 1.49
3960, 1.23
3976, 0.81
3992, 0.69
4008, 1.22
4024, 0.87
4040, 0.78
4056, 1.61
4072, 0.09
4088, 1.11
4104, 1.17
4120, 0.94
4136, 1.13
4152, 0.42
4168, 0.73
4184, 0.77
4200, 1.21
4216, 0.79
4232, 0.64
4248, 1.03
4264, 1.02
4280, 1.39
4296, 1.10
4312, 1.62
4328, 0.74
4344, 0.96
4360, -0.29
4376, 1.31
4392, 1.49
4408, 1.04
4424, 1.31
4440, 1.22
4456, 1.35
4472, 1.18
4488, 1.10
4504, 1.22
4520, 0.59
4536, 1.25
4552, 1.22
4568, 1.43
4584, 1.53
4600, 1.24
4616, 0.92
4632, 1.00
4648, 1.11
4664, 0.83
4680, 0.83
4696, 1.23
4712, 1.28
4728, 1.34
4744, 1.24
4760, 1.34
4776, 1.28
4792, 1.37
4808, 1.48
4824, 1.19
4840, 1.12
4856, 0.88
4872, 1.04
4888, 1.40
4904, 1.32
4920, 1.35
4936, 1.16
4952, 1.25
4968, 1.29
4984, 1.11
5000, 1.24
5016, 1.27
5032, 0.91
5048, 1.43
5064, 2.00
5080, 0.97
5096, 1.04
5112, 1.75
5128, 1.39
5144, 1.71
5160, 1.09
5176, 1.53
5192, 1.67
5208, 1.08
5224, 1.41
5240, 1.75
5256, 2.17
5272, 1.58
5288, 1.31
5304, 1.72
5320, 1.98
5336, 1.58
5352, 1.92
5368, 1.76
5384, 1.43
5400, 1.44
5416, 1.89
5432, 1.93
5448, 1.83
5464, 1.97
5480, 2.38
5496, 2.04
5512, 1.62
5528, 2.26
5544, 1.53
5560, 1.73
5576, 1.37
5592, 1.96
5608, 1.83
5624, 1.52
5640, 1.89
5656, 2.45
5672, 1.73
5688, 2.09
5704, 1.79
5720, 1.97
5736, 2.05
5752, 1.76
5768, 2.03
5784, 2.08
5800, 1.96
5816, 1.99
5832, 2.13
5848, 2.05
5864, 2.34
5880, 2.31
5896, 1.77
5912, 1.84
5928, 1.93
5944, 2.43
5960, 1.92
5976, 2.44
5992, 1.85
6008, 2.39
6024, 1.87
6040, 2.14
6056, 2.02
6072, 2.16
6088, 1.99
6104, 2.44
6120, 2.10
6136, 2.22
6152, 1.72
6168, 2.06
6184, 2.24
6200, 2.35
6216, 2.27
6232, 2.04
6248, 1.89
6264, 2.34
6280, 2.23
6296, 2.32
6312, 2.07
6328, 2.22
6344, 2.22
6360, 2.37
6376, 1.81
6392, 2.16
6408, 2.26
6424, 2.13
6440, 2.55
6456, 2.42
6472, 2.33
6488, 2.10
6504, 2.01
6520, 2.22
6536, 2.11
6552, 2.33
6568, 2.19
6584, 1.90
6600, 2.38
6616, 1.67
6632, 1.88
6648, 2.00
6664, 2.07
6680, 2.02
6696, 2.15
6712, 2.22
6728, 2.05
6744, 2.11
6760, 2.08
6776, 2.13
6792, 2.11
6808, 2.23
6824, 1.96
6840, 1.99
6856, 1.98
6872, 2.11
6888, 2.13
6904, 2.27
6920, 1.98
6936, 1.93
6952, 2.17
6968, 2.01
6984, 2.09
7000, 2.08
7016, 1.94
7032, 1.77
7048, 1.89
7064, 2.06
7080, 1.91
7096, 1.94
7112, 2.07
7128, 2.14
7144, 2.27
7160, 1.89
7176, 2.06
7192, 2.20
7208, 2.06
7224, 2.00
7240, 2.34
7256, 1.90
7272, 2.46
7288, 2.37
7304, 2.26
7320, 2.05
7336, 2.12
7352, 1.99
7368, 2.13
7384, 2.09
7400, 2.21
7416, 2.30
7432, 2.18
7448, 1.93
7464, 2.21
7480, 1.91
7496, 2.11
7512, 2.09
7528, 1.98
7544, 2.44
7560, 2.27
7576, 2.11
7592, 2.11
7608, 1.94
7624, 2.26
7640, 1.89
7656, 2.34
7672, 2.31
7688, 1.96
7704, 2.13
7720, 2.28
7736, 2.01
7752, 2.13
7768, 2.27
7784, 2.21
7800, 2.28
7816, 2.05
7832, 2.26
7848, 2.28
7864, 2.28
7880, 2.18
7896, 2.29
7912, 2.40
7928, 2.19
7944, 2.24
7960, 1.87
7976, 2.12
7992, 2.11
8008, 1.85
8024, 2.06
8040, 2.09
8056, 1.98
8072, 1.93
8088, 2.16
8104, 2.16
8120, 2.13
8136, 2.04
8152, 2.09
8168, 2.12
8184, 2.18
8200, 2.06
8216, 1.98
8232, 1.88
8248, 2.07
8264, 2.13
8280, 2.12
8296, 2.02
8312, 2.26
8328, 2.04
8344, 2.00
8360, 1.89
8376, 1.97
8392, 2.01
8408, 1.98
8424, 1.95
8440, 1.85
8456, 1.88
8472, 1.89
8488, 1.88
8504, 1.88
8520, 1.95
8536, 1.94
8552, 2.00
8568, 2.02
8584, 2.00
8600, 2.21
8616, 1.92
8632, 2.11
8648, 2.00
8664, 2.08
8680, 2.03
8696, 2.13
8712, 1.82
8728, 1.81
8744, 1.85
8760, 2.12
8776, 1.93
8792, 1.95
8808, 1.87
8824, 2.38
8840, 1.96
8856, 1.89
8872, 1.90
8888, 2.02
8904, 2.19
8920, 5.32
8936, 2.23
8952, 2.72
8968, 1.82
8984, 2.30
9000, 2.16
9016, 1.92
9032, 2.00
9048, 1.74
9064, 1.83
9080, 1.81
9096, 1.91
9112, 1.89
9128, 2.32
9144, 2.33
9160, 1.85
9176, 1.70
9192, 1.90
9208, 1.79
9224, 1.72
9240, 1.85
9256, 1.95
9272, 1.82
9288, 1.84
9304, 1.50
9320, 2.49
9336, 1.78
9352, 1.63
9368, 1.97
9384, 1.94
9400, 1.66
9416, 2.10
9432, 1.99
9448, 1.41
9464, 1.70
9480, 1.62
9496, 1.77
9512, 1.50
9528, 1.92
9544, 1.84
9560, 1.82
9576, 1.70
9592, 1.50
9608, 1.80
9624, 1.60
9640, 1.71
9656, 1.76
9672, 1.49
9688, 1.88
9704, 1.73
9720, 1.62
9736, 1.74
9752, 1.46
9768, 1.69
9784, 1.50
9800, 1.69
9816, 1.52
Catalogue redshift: 0.358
